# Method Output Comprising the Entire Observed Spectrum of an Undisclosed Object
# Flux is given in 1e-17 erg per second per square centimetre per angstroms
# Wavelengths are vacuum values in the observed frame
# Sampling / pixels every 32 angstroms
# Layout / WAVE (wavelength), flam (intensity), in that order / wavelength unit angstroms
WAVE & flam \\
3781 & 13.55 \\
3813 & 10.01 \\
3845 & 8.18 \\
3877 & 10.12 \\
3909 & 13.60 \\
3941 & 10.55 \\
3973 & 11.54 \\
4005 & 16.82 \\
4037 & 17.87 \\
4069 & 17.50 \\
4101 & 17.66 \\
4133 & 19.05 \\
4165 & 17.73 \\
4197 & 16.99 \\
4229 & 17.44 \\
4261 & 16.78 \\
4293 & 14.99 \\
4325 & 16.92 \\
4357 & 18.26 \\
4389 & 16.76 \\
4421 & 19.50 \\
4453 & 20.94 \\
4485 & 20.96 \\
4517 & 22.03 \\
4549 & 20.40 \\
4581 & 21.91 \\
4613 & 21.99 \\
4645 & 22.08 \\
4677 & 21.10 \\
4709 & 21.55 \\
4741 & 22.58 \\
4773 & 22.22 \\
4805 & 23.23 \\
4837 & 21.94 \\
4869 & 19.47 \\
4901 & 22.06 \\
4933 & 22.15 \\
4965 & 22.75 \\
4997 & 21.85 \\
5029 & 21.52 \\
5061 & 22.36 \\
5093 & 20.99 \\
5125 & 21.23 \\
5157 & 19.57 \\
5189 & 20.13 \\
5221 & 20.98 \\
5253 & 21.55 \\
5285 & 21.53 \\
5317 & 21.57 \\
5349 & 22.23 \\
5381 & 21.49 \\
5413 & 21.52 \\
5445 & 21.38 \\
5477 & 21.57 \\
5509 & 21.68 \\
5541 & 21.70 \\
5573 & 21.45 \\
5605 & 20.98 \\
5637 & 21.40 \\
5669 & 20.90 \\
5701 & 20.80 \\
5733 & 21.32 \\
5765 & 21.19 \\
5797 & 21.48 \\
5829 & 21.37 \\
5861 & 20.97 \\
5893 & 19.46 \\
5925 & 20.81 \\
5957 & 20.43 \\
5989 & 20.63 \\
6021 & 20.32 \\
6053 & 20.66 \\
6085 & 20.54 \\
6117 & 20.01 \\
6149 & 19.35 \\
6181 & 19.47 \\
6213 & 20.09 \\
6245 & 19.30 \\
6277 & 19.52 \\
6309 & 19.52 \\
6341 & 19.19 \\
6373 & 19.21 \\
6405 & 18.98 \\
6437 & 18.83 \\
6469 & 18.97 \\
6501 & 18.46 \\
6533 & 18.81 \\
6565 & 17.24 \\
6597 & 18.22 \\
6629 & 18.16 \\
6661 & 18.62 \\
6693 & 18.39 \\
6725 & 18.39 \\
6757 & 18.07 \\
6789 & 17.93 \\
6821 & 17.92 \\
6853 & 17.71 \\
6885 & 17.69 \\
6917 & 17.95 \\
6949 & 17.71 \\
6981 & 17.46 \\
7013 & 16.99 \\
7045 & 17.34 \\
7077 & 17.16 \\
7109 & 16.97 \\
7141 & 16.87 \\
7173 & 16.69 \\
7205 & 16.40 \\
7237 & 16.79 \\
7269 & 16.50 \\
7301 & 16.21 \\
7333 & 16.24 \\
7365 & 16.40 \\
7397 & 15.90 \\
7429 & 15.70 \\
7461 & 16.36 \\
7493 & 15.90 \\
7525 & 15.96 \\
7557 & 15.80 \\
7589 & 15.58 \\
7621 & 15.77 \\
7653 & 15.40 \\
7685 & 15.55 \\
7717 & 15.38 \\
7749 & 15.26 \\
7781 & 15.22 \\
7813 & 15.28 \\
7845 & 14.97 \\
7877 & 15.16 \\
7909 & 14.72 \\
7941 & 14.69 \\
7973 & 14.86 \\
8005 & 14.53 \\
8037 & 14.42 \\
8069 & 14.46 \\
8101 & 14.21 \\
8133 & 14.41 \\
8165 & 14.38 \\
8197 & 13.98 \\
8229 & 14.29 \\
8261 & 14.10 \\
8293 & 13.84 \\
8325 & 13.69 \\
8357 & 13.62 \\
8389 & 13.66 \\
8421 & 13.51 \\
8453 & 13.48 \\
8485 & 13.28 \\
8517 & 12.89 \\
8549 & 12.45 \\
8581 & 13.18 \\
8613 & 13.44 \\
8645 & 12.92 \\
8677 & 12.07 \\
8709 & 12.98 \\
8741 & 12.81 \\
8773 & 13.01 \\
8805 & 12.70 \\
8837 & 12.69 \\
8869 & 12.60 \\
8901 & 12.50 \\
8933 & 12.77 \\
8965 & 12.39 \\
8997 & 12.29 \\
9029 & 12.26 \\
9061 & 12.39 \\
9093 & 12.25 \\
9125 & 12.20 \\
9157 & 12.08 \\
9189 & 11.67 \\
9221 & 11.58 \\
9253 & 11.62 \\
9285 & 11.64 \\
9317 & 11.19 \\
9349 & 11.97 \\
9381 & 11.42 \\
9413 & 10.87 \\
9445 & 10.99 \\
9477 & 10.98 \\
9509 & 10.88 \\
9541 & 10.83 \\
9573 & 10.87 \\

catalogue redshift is 0.00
